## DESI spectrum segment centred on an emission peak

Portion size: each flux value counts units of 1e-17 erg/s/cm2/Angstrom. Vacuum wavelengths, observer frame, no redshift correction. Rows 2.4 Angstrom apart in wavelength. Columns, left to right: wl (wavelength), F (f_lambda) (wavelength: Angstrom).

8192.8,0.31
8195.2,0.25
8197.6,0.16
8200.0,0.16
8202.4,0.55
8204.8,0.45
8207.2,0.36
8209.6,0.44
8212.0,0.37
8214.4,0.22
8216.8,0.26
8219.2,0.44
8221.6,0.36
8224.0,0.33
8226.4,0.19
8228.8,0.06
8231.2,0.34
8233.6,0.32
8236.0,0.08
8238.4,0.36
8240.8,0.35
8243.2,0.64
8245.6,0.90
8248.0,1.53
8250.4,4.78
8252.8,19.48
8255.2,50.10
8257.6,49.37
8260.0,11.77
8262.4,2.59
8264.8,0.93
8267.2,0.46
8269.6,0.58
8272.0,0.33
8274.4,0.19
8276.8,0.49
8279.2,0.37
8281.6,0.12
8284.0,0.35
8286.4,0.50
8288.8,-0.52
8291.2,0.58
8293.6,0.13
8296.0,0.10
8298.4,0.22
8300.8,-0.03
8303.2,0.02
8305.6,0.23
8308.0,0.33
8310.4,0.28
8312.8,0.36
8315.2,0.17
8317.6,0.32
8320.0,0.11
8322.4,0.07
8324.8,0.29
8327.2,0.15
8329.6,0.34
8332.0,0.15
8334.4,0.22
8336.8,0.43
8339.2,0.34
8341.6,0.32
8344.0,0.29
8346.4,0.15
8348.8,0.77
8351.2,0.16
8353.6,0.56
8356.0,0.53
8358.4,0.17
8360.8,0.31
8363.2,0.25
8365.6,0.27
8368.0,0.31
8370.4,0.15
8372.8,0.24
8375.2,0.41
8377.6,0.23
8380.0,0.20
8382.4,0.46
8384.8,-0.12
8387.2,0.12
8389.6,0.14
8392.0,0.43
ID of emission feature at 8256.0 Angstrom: [O III]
